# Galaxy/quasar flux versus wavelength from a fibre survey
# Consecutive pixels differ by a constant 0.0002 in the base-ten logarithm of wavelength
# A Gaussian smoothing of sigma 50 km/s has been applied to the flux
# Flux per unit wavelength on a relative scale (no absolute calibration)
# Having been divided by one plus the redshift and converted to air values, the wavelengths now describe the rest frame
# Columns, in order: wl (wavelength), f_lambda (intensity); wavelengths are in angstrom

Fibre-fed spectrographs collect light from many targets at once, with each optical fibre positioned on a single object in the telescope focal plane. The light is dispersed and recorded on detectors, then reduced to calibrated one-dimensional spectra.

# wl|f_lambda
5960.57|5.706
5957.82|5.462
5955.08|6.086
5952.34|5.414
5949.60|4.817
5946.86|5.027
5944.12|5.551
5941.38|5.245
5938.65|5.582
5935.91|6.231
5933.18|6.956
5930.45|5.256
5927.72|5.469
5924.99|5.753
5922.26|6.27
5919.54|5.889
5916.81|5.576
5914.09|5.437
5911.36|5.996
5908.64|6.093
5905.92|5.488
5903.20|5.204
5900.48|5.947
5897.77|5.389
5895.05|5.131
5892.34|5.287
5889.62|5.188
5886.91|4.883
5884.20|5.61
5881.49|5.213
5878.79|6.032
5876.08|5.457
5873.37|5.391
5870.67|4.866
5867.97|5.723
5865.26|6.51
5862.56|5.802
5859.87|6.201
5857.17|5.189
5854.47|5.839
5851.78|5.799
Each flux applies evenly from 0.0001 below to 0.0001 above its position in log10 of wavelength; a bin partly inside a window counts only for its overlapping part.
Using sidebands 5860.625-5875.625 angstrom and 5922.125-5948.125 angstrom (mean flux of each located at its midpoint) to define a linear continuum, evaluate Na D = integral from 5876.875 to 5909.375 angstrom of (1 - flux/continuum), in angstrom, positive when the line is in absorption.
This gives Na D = 1.4 angstrom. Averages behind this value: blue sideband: 5.67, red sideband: 5.71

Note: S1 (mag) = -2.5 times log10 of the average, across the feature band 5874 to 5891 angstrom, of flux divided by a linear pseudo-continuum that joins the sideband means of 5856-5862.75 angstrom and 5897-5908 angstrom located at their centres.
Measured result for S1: 0.05 mag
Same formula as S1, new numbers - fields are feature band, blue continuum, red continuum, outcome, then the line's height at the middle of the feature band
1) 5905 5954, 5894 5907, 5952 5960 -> -0.021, 5.57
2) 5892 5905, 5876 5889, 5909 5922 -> 0.040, 5.61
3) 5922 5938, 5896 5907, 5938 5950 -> -0.119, 5.34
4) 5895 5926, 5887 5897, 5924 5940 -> -0.040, 5.5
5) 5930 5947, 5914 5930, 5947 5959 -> -0.039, 5.56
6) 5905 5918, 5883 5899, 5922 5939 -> -0.025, 5.6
